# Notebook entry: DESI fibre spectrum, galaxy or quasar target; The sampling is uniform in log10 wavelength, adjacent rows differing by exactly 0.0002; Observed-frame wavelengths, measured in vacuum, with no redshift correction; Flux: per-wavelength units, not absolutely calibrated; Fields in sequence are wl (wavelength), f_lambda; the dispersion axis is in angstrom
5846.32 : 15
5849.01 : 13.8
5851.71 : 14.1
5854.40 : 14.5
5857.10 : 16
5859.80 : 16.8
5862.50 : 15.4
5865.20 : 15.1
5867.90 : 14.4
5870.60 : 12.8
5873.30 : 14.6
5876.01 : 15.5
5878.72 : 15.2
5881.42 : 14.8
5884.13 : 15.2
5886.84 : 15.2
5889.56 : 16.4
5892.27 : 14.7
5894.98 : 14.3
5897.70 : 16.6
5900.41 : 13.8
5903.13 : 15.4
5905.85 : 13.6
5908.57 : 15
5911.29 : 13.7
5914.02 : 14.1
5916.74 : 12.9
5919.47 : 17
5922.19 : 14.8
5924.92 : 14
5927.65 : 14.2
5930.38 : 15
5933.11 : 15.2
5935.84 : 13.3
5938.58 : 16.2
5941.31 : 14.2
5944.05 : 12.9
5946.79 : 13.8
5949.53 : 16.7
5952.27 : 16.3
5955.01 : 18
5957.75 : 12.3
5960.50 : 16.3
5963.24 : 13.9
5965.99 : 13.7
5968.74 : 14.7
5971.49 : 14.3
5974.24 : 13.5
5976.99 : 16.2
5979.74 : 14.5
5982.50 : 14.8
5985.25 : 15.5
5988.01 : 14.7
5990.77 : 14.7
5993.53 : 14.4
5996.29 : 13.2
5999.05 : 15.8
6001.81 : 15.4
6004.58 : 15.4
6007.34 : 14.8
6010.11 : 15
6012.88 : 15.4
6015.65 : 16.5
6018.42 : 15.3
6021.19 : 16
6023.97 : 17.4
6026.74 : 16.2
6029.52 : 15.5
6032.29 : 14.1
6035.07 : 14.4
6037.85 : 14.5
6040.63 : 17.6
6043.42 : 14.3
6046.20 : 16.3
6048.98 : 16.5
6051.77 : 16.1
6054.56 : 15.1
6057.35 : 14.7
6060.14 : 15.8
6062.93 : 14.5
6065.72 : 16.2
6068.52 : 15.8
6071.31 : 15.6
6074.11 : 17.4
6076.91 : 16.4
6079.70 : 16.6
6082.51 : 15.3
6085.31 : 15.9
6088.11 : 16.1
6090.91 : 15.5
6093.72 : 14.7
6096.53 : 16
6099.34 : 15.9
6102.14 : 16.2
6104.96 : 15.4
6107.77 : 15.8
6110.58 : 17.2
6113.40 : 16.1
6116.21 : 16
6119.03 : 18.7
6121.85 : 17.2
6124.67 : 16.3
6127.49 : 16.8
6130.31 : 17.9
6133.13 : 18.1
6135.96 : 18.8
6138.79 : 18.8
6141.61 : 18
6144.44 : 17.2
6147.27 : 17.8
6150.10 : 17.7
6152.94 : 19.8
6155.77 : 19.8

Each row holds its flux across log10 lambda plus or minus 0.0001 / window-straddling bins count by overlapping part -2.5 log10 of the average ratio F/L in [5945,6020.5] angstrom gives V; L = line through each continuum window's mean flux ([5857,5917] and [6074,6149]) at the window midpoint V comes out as 0.05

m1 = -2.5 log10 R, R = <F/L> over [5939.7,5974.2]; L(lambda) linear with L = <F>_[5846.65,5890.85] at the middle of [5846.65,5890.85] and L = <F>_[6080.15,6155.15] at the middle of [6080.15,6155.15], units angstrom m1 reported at 0.07 mag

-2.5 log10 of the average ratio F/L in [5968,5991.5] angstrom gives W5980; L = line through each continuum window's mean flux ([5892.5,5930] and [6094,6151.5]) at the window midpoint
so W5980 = 0.04 mag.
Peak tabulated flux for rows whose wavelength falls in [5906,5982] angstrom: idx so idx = 18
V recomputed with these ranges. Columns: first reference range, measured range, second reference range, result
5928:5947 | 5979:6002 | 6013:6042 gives 0.03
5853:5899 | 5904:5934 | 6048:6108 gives 0.06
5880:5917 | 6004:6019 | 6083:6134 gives 0.02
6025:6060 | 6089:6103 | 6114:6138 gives 0.07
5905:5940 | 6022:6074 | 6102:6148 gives 0.04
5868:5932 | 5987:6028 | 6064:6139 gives 0.02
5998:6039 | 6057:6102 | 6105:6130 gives 0.03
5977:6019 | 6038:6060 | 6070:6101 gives -0.01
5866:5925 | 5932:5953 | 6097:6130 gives 0.03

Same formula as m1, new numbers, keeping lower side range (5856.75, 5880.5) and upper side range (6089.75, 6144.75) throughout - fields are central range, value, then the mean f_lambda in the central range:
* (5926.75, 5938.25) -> 0.07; 14.6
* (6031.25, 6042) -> 0.07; 15.2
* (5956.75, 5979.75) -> 0.10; 14.4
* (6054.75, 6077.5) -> 0.05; 15.7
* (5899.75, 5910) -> 0.06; 14.5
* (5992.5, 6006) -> 0.08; 14.9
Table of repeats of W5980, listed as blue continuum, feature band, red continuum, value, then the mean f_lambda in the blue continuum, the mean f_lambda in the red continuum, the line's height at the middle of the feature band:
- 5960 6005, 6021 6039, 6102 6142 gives 0.009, 14.7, 17.2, 15.6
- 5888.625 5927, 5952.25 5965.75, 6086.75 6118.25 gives -0.007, 14.7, 16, 15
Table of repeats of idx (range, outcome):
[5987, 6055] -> 17.6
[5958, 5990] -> 16.3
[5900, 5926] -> 17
